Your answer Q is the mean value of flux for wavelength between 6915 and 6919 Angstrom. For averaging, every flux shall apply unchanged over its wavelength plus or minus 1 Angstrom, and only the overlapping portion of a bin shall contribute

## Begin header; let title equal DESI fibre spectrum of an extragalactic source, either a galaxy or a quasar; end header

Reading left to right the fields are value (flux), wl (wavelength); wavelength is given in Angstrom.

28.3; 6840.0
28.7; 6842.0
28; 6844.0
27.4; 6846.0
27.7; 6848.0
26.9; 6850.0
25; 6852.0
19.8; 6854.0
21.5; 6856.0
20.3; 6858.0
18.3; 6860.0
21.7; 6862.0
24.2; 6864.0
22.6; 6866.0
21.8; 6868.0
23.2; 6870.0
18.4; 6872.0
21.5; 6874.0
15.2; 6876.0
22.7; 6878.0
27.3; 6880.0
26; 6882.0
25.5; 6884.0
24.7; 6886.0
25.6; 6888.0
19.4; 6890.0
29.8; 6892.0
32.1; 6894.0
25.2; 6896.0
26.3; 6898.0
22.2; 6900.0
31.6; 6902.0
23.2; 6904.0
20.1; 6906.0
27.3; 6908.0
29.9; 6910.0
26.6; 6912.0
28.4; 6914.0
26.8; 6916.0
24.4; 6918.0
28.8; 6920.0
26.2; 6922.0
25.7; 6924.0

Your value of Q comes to 25.6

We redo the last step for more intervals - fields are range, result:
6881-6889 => 25.5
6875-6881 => 21.7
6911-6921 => 27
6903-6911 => 25.1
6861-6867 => 22.8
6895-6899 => 25.8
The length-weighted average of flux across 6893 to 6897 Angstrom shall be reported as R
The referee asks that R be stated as 28.6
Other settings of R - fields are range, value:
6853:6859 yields 20.5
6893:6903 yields 27.5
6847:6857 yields 24.2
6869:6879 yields 20.2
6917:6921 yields 26.6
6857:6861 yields 19.3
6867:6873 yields 21.1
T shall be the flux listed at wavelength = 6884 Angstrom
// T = 25.5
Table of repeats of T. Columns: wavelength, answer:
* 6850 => 26.9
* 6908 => 27.3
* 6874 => 21.5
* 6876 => 15.2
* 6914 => 28.4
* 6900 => 22.2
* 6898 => 26.3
